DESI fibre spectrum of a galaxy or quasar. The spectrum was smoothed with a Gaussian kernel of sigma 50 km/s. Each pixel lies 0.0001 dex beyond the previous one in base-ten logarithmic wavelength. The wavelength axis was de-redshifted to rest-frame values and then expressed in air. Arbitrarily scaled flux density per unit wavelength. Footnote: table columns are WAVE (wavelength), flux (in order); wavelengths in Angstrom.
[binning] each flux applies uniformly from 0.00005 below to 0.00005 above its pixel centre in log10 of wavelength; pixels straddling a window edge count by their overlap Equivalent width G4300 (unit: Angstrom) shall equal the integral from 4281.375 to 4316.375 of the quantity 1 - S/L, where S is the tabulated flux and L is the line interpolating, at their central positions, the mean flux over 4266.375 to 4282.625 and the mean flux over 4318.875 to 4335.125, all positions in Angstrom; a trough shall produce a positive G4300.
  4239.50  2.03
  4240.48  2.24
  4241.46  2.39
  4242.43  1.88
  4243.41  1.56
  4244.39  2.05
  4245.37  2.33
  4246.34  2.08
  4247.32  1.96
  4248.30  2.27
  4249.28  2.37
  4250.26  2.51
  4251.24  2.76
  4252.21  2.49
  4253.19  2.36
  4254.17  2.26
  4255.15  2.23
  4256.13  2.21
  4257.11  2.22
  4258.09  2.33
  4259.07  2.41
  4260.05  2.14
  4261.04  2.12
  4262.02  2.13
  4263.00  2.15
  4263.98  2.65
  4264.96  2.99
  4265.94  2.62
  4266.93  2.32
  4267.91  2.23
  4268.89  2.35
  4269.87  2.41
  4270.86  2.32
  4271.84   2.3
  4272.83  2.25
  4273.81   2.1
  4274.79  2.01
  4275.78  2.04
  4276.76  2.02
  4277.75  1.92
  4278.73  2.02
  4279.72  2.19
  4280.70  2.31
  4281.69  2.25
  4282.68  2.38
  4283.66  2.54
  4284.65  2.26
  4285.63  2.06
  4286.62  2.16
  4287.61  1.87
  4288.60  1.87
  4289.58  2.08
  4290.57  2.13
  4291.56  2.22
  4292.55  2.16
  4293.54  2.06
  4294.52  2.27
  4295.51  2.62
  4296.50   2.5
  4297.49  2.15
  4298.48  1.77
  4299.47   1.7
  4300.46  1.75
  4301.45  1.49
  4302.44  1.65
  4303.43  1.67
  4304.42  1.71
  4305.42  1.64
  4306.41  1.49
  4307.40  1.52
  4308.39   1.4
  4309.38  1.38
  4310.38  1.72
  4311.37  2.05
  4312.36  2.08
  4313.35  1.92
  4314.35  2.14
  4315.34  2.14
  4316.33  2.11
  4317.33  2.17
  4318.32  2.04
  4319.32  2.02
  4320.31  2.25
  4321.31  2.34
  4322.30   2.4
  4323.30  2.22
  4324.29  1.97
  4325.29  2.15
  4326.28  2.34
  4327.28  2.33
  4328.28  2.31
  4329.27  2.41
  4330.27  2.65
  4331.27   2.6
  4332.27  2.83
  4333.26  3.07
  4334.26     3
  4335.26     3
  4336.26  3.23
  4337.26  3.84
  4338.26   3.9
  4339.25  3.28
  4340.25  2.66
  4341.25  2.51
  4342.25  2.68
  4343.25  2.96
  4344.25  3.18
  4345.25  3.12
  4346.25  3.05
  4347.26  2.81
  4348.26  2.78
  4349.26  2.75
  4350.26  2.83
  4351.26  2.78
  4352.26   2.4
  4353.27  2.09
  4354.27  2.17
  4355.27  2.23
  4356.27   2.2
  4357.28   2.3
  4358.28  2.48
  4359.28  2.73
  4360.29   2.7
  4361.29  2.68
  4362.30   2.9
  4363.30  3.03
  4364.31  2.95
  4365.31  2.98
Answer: 5.2 Angstrom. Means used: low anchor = 2.2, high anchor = 2.45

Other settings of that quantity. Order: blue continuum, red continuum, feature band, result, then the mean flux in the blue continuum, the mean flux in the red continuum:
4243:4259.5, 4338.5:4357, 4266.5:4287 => 1.44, 2.26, 2.71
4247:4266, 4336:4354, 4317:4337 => 2.32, 2.36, 2.92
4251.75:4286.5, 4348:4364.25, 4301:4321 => 4.83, 2.27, 2.57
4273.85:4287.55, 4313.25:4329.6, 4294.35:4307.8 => 2.04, 2.15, 2.2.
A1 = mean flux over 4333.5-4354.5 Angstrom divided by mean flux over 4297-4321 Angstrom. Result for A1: 1.59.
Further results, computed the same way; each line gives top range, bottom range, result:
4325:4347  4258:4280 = 1.27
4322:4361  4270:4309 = 1.33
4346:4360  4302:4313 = 1.52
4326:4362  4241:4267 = 1.20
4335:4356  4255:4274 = 1.23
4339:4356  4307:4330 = 1.31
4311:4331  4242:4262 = 0.99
